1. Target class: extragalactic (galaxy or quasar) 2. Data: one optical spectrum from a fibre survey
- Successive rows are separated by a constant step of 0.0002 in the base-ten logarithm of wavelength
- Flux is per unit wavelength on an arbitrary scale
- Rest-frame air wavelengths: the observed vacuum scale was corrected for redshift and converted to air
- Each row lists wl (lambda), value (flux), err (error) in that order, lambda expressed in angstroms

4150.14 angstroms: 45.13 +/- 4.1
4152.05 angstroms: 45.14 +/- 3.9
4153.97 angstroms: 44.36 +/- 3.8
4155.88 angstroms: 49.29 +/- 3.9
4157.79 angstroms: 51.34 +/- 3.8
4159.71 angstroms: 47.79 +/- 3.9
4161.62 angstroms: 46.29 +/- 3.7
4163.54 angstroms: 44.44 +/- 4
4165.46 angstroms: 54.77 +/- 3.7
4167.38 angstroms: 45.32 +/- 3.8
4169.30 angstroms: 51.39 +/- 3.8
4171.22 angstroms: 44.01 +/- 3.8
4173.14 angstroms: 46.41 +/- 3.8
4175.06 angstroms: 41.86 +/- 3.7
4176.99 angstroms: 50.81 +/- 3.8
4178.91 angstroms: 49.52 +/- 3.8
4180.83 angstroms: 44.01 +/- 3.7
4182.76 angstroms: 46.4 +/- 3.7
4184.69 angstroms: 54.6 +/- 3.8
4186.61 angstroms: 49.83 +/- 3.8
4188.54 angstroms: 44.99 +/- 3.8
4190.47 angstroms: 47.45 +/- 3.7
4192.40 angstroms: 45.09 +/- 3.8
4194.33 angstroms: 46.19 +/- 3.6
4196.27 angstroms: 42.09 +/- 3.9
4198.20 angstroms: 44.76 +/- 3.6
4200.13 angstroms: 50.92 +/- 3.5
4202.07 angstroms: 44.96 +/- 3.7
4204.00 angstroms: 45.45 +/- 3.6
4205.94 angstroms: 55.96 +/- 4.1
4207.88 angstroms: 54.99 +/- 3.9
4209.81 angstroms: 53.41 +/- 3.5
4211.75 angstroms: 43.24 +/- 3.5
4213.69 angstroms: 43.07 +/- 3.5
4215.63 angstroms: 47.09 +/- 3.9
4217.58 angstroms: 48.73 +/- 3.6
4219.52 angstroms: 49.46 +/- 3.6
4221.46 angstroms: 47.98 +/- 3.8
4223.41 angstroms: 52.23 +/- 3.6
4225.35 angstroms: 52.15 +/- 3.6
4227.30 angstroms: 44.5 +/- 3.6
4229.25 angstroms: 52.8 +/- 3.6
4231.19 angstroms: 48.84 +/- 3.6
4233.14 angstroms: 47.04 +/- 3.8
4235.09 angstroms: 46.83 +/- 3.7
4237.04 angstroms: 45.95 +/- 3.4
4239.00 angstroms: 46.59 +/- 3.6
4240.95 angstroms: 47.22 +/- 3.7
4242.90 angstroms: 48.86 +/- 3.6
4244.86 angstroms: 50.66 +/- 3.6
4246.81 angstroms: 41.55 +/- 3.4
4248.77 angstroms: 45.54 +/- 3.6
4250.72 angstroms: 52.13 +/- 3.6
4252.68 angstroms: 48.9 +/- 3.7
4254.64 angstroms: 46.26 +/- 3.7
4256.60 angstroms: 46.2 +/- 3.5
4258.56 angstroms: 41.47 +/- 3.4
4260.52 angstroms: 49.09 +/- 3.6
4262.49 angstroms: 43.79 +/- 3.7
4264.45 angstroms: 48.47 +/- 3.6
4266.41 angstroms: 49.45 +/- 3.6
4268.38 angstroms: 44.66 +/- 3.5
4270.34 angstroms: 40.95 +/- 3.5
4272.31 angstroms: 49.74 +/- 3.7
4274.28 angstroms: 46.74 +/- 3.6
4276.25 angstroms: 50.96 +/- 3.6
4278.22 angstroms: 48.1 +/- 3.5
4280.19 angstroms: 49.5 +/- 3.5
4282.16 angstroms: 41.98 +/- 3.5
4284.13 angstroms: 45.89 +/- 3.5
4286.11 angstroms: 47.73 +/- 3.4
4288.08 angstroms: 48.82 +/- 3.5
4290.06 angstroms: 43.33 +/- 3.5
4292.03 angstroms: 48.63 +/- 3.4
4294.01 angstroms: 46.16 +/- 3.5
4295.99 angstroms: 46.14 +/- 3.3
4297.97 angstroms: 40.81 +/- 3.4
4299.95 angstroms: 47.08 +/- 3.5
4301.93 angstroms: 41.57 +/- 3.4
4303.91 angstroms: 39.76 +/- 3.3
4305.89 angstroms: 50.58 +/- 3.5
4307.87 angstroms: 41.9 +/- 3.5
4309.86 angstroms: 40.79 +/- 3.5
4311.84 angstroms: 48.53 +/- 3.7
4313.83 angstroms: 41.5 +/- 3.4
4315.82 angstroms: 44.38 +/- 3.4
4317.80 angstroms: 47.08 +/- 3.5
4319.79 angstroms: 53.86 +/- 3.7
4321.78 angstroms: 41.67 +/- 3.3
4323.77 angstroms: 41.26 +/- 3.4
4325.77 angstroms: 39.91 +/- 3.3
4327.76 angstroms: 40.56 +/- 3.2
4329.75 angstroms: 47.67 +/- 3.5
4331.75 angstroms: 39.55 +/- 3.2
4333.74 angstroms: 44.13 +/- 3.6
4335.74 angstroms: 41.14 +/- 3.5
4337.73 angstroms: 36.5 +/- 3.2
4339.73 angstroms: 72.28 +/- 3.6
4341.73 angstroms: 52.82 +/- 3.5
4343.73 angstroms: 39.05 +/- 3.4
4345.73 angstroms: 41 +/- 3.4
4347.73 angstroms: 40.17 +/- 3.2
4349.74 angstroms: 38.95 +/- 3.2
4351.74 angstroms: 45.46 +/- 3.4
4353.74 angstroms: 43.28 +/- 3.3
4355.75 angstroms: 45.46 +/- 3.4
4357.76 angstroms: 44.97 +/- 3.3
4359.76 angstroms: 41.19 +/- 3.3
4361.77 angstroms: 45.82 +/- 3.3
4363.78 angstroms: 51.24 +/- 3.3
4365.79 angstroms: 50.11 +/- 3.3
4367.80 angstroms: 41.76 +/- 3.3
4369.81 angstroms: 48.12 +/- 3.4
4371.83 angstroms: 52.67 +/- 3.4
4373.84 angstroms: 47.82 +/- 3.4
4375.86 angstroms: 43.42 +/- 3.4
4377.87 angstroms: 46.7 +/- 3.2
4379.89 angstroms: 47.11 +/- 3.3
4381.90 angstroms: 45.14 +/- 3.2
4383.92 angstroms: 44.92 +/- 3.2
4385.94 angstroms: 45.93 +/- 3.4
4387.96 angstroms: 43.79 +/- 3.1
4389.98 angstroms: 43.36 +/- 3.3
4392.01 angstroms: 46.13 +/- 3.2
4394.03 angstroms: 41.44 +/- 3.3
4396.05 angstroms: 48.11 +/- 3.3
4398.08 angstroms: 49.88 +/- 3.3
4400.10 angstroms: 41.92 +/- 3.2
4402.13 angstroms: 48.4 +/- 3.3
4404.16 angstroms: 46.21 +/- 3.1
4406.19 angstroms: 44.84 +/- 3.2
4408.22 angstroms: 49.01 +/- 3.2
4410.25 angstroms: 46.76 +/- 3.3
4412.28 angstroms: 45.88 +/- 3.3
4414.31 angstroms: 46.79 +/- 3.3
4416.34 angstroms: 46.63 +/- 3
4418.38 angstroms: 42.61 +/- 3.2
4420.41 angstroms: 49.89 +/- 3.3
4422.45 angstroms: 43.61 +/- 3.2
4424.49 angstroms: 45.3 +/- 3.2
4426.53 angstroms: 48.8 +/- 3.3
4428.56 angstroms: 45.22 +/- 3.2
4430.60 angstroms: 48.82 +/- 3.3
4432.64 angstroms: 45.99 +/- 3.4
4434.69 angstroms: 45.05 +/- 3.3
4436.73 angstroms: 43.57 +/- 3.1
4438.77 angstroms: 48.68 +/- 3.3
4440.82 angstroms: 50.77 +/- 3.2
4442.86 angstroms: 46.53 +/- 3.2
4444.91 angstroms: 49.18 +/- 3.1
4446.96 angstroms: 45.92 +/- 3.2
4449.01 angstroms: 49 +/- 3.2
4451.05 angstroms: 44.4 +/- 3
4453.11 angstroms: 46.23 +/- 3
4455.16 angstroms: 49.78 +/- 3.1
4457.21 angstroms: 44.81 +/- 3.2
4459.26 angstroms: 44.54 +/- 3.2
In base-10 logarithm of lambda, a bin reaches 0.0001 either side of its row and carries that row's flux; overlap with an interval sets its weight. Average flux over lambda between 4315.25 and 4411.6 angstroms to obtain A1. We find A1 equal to 45.5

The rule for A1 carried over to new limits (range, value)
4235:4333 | 45.7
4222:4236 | 49.2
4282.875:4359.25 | 44.7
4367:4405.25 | 46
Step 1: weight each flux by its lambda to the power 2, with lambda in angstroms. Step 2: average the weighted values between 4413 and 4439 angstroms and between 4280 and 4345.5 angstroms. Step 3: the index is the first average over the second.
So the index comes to 1.08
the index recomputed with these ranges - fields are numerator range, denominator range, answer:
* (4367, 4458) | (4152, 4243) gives 1.07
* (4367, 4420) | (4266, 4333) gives 1.06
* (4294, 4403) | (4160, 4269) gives 1.01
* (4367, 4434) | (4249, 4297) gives 1.04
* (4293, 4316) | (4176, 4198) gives 0.99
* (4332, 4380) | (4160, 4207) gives 1.05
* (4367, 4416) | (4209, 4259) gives 1.04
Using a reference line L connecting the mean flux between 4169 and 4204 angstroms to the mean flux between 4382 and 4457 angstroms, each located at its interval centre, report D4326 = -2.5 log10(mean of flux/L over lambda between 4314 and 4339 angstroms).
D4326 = 0.08 mag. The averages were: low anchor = 46.8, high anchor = 46.3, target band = 43.4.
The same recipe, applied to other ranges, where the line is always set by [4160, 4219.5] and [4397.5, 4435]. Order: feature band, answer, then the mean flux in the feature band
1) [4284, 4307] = 0.04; 45.5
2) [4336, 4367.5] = 0.02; 45.7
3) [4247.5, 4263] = 0.01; 46.6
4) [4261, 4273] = 0.02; 46.2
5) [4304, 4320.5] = 0.03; 45.6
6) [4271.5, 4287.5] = -0.01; 47.6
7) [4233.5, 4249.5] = 0.02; 46.7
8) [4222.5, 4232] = -0.06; 50.1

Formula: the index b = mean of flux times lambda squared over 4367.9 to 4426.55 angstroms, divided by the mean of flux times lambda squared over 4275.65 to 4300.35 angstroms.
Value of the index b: 1.04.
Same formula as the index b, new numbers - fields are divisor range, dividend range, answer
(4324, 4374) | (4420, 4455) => 1.08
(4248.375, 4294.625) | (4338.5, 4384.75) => 1.03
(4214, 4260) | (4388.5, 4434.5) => 1.05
